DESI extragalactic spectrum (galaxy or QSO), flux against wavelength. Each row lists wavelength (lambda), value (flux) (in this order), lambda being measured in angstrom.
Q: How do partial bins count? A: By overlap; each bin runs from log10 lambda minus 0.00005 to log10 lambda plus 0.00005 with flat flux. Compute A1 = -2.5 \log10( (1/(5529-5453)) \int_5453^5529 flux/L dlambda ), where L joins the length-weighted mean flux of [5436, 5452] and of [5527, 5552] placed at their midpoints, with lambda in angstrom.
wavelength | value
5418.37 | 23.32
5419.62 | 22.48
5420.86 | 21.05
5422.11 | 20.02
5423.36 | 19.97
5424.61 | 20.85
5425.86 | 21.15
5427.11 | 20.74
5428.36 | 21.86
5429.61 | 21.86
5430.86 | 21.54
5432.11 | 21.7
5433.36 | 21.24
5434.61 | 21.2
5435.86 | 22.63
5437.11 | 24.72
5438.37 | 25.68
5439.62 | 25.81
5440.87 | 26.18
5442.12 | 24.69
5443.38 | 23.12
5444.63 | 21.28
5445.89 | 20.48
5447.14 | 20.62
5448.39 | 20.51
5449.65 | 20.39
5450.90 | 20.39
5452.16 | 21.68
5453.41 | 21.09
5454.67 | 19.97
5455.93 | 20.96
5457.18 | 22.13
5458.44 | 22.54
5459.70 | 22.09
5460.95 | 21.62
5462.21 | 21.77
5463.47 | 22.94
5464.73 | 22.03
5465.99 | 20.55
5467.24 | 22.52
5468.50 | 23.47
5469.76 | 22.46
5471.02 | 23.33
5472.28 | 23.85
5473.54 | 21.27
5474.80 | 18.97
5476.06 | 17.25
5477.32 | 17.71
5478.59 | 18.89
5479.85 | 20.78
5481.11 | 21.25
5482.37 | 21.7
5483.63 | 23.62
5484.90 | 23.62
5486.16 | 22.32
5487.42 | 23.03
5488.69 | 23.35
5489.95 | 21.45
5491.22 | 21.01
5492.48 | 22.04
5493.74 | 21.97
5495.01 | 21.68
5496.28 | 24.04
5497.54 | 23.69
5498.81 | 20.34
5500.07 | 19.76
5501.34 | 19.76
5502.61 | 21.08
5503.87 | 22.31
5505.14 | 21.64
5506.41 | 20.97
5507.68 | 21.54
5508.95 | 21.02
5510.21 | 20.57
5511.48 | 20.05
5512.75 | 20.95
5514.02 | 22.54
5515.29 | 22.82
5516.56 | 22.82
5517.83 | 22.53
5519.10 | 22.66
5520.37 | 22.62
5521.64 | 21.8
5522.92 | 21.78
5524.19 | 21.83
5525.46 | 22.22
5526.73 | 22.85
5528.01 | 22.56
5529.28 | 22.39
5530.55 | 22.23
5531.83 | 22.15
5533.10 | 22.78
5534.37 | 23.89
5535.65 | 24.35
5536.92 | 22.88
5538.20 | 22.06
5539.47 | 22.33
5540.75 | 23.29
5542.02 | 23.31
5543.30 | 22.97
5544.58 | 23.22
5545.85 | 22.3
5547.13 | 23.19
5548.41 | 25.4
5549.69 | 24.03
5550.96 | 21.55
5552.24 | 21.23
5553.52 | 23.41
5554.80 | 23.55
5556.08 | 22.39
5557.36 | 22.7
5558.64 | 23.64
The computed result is 0.06 mag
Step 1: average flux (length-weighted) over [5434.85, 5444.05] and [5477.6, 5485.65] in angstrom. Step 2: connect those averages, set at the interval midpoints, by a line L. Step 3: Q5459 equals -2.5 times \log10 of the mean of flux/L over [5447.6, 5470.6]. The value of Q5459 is 0.07 mag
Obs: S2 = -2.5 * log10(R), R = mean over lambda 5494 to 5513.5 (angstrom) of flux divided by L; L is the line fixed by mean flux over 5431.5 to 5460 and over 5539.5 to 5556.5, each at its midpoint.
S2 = 0.07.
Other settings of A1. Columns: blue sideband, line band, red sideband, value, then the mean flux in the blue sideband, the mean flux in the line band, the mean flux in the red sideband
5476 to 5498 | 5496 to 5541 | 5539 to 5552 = 0.02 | 21.7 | 22.1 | 23.1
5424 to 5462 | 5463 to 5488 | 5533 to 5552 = 0.04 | 22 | 21.6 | 23.1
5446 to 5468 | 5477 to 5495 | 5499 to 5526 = -0.01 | 21.4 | 21.7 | 21.6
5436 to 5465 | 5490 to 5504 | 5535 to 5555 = 0.05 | 22.3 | 21.6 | 23.1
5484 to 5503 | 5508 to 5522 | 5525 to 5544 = 0.03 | 22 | 21.9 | 22.8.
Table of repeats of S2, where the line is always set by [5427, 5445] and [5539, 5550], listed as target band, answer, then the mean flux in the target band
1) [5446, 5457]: 0.11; 20.8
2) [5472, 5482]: 0.16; 19.9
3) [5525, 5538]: 0.02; 22.8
